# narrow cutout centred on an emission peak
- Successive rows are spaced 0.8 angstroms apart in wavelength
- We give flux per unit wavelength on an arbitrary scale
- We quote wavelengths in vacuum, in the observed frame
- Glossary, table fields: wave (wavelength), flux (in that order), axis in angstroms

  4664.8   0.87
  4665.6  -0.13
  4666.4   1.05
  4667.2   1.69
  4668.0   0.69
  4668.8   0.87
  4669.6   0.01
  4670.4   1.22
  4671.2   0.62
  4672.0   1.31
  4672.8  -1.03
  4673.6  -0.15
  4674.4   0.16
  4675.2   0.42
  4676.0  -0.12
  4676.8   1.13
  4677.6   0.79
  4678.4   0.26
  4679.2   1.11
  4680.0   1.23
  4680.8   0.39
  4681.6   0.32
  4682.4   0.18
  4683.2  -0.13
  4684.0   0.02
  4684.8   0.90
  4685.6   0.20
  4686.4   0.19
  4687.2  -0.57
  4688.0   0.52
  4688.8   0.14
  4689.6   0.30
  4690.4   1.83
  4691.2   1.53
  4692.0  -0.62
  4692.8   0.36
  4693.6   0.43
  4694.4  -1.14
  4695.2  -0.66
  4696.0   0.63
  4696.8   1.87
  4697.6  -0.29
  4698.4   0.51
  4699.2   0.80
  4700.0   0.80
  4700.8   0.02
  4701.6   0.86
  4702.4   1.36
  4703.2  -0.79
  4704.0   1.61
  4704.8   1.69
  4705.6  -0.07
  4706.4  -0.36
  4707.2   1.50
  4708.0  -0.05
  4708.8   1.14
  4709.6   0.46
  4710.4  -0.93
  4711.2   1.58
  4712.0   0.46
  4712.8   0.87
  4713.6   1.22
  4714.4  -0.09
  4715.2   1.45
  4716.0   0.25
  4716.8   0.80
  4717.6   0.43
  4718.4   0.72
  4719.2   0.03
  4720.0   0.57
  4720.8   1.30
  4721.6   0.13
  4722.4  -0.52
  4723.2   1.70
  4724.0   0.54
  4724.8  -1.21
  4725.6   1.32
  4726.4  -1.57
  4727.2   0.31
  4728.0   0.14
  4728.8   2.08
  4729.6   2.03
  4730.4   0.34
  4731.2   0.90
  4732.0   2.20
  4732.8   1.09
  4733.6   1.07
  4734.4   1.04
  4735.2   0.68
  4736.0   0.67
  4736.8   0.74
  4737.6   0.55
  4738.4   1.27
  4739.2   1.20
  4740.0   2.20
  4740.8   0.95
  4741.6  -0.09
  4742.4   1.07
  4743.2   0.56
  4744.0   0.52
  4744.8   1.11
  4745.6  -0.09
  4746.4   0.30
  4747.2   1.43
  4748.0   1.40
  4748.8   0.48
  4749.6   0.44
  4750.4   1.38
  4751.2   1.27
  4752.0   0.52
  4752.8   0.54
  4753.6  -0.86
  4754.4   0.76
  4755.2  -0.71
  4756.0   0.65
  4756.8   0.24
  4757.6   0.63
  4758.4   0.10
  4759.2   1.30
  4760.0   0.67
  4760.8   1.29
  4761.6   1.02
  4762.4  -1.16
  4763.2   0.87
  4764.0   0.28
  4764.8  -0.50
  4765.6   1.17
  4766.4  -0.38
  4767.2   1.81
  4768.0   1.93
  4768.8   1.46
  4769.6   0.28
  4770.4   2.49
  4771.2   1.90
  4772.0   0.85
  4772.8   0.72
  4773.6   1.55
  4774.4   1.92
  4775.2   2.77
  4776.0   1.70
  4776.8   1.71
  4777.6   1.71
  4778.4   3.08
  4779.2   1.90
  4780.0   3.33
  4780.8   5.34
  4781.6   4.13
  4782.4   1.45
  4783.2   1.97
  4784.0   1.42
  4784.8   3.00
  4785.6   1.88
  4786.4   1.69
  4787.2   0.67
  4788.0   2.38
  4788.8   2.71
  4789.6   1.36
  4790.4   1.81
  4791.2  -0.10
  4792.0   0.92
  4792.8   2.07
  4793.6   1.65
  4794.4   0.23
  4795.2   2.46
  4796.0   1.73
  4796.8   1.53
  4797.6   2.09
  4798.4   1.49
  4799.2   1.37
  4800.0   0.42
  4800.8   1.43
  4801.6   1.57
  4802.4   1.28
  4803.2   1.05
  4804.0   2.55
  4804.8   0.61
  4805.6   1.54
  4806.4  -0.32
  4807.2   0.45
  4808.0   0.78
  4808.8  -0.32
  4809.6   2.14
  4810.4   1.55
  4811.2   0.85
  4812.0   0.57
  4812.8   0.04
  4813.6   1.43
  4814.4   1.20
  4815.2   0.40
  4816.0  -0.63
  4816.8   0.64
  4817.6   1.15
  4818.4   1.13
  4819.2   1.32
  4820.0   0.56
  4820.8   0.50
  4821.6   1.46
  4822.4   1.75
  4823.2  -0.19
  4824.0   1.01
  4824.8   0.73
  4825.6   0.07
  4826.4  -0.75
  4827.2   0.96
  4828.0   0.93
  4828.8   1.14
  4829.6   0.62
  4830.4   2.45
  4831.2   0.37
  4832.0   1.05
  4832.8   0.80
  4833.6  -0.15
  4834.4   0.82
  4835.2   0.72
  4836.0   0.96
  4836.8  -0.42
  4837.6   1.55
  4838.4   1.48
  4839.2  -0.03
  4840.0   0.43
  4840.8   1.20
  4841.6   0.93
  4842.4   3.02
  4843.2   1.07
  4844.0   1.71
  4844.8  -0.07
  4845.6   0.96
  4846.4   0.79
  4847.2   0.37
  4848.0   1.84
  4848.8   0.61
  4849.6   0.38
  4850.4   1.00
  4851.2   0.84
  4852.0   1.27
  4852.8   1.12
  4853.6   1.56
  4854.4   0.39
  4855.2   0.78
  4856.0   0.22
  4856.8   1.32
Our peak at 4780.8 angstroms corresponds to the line C IV 1549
